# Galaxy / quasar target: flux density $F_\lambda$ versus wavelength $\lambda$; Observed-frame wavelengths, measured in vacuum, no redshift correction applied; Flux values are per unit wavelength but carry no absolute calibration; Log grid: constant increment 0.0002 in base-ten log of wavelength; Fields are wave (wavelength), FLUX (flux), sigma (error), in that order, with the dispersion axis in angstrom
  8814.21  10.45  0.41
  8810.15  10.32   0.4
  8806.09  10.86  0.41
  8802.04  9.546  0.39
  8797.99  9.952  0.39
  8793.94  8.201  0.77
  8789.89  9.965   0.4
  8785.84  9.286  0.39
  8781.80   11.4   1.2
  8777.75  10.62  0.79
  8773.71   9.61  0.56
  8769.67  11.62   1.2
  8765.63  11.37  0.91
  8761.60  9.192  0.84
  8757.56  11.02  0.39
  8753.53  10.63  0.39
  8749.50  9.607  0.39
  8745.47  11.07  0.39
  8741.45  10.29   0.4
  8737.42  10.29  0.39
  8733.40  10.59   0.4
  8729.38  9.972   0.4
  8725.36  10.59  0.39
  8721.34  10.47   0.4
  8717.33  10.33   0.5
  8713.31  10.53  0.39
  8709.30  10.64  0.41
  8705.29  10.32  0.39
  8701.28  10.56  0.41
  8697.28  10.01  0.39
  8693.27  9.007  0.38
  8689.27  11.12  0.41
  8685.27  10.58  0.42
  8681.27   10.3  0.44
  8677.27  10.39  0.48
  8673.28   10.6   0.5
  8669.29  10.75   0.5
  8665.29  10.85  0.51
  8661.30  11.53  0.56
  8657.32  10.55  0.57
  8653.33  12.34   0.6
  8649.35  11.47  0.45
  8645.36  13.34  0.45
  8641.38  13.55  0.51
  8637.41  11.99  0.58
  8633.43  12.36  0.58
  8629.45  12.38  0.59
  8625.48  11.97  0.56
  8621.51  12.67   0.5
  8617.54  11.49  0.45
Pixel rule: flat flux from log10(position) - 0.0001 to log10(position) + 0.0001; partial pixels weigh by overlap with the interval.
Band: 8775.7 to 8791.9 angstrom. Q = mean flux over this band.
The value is 10.3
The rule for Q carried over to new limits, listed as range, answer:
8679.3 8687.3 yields 10.4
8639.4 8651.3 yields 12.8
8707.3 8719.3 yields 10.5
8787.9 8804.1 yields 9.42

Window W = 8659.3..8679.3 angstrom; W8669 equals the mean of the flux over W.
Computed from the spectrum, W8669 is 10.8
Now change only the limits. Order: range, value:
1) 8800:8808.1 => 10.2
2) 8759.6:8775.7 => 10.5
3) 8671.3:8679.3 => 10.5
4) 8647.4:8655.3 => 11.9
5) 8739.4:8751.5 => 10.3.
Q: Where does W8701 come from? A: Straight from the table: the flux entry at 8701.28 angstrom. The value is 10.56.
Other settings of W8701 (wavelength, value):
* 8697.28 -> 10.01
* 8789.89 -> 9.965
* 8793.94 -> 8.201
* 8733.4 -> 10.59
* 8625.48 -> 11.97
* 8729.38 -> 9.972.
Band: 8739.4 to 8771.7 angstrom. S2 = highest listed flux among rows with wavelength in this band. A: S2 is 11.62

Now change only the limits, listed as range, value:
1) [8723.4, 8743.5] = 10.59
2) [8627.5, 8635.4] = 12.38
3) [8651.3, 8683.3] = 12.34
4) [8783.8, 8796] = 9.965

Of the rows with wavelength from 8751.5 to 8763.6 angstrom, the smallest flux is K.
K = 9.192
